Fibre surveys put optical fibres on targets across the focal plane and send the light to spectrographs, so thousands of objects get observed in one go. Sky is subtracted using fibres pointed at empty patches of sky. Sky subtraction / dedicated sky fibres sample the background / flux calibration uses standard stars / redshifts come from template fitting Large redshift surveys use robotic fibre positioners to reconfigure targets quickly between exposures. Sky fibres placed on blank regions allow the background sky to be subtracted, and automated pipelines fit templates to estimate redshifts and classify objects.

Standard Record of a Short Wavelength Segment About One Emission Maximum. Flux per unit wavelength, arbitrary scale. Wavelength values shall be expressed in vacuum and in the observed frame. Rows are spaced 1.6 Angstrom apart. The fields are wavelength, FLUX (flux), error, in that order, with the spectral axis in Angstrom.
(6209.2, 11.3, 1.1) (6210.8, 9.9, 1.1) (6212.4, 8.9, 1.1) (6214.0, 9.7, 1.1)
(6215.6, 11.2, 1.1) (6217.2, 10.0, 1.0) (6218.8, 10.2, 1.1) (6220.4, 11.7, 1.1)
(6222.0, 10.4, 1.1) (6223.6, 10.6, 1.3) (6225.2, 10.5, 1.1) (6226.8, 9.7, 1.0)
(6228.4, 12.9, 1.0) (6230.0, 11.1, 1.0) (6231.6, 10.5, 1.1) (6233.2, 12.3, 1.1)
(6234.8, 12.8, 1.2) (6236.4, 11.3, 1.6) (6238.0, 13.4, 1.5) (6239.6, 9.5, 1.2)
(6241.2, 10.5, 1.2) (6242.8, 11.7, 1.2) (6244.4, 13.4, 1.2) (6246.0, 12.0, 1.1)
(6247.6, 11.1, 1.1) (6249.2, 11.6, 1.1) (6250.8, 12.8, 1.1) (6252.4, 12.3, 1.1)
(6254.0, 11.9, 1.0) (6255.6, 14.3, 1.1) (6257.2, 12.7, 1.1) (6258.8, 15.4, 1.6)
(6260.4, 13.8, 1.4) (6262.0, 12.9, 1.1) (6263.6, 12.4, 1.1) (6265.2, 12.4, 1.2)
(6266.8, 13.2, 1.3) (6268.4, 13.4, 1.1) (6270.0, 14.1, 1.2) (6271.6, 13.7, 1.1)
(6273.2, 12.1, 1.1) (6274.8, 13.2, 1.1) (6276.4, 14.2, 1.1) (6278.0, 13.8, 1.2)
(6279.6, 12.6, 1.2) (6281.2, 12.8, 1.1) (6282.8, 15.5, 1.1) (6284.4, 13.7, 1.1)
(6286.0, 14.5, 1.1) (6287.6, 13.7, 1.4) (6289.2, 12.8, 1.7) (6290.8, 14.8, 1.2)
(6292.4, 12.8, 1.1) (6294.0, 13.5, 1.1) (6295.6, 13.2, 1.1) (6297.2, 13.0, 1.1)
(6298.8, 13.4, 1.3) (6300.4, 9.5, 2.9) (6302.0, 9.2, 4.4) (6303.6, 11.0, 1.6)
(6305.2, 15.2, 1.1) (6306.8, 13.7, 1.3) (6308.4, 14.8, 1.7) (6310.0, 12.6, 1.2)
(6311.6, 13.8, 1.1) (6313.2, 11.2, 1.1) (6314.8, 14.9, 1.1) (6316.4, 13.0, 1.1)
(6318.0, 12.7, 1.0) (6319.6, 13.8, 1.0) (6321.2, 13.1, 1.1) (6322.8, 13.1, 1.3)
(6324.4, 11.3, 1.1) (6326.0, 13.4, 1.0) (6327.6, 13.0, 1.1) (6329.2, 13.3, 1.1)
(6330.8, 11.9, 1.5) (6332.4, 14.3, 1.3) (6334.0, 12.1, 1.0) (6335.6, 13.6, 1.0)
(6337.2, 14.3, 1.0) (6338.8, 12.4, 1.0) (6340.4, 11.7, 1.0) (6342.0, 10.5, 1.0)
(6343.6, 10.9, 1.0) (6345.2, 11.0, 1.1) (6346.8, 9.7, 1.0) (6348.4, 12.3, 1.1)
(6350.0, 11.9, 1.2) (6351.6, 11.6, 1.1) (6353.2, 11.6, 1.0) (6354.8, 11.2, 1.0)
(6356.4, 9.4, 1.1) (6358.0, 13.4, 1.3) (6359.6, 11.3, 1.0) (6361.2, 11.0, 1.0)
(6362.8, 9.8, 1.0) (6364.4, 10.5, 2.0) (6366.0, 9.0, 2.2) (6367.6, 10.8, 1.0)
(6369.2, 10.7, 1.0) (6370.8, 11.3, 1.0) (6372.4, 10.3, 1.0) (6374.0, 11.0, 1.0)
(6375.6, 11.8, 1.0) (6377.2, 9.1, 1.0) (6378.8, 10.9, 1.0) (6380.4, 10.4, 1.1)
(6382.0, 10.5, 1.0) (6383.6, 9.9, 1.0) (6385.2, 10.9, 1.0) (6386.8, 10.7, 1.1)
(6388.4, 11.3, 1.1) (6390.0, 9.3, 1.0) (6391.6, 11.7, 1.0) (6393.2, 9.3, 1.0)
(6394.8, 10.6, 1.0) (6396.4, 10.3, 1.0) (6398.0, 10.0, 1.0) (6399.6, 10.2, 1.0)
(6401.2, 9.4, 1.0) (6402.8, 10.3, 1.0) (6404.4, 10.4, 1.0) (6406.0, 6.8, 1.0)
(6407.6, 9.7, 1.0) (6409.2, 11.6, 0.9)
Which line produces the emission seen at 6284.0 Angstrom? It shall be C III]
